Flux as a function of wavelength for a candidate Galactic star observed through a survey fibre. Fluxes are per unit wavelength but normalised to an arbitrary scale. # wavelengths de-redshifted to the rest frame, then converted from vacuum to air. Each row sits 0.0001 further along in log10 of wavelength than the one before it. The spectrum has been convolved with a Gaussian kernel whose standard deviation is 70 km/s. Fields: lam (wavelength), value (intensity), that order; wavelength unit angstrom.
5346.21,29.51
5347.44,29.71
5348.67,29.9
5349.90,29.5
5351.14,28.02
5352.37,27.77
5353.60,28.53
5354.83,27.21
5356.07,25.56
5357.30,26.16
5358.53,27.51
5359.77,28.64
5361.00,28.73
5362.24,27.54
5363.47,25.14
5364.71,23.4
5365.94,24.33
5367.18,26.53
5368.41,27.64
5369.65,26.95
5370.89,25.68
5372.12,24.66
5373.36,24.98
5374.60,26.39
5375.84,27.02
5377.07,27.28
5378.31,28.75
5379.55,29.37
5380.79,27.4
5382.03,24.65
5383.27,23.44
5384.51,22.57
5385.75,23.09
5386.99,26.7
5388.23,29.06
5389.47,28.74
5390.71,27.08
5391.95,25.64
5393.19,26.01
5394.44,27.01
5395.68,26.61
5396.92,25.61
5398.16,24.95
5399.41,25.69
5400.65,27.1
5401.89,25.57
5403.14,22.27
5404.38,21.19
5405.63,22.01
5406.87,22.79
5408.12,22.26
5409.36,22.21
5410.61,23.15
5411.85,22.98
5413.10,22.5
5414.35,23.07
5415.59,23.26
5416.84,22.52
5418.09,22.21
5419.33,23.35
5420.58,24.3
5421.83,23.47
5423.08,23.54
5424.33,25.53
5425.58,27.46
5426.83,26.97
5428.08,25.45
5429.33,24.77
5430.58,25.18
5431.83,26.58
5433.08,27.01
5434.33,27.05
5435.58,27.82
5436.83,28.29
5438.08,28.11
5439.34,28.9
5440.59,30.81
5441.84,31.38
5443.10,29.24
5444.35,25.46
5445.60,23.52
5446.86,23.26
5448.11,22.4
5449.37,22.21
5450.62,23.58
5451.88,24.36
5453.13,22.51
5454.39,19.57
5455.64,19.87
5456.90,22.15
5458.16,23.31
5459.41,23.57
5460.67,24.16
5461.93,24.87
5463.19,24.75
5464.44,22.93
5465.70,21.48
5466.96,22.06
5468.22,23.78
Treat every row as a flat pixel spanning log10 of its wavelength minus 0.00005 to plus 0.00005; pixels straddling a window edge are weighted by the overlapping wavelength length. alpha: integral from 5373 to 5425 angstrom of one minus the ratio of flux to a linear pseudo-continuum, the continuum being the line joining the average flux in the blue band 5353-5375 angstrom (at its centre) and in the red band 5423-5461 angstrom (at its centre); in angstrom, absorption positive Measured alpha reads 2.2 angstrom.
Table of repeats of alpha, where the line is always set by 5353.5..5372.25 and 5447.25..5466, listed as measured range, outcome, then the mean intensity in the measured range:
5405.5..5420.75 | 1.08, 22.8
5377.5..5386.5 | 0.04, 25.6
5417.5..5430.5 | -0.34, 24.7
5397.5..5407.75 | 0.43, 23.9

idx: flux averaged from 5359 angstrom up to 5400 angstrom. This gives 26.3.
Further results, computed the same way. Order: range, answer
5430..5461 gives 25.2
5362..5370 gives 25.8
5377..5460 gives 25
